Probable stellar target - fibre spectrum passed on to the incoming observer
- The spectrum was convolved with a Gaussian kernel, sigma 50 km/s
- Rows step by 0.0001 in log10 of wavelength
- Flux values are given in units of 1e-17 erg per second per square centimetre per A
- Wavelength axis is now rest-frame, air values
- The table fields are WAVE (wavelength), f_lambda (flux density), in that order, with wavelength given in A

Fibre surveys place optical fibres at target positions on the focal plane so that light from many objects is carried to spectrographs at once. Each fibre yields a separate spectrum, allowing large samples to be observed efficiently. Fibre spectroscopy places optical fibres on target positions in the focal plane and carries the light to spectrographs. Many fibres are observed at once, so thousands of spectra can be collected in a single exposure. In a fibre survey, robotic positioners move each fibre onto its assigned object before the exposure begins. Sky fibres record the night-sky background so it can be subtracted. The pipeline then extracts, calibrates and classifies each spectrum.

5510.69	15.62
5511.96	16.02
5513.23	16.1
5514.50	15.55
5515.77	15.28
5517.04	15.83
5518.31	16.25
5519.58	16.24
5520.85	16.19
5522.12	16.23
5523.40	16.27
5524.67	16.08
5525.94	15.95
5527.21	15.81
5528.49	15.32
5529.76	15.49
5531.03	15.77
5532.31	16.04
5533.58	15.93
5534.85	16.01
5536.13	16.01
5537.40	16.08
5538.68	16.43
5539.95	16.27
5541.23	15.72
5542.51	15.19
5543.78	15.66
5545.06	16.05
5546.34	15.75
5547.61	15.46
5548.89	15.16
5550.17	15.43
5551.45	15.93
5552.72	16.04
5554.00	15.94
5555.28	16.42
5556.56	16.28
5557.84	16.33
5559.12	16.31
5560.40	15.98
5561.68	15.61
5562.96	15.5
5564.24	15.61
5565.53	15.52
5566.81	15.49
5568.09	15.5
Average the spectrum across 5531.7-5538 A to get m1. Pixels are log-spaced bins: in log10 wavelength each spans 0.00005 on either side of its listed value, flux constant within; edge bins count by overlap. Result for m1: 16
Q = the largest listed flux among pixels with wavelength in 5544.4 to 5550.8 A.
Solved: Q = 16.05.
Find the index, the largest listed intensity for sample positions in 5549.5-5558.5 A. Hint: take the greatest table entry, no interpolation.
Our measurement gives 16.42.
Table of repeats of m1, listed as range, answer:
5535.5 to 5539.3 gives 16.2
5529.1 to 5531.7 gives 15.6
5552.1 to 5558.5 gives 16.2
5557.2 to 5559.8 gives 16.3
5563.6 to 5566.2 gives 15.5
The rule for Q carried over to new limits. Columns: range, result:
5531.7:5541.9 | 16.43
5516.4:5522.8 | 16.25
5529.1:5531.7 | 15.77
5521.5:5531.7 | 16.27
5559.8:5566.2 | 15.98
